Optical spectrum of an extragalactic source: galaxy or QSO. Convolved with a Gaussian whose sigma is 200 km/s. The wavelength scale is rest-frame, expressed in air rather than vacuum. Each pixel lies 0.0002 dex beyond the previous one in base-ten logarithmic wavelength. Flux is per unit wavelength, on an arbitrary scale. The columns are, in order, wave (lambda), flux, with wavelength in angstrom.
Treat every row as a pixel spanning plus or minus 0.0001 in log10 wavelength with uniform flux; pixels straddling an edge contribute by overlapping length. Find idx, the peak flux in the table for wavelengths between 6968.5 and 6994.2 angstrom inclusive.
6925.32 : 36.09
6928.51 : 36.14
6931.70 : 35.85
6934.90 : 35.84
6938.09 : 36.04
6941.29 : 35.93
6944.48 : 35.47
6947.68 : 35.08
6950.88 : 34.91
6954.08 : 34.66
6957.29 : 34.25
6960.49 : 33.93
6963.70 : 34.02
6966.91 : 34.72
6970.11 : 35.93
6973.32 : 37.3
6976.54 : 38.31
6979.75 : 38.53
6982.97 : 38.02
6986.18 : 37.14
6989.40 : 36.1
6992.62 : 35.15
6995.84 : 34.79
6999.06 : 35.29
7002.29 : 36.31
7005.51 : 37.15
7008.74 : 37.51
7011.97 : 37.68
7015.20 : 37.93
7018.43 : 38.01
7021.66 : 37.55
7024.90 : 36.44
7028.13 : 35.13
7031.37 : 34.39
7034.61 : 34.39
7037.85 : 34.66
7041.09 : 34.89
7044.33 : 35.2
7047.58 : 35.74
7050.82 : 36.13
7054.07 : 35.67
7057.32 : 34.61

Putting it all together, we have 38.53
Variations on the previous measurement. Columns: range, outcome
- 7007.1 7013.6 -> 37.68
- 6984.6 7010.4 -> 37.51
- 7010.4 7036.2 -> 38.01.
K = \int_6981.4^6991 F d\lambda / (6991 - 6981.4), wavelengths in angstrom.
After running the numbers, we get 37.1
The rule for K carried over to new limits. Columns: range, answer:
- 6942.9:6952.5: 35.2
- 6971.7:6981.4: 38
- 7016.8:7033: 36.3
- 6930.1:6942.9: 35.9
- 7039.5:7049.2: 35.3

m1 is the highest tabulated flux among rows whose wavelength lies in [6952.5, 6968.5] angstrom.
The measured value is 34.72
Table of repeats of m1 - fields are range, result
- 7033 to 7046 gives 35.2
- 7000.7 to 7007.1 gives 37.15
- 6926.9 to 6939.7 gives 36.14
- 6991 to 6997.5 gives 35.15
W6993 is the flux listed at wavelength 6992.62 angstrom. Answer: 35.15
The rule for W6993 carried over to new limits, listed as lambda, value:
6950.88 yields 34.91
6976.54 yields 38.31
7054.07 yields 35.67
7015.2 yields 37.93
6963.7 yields 34.02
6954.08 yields 34.66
